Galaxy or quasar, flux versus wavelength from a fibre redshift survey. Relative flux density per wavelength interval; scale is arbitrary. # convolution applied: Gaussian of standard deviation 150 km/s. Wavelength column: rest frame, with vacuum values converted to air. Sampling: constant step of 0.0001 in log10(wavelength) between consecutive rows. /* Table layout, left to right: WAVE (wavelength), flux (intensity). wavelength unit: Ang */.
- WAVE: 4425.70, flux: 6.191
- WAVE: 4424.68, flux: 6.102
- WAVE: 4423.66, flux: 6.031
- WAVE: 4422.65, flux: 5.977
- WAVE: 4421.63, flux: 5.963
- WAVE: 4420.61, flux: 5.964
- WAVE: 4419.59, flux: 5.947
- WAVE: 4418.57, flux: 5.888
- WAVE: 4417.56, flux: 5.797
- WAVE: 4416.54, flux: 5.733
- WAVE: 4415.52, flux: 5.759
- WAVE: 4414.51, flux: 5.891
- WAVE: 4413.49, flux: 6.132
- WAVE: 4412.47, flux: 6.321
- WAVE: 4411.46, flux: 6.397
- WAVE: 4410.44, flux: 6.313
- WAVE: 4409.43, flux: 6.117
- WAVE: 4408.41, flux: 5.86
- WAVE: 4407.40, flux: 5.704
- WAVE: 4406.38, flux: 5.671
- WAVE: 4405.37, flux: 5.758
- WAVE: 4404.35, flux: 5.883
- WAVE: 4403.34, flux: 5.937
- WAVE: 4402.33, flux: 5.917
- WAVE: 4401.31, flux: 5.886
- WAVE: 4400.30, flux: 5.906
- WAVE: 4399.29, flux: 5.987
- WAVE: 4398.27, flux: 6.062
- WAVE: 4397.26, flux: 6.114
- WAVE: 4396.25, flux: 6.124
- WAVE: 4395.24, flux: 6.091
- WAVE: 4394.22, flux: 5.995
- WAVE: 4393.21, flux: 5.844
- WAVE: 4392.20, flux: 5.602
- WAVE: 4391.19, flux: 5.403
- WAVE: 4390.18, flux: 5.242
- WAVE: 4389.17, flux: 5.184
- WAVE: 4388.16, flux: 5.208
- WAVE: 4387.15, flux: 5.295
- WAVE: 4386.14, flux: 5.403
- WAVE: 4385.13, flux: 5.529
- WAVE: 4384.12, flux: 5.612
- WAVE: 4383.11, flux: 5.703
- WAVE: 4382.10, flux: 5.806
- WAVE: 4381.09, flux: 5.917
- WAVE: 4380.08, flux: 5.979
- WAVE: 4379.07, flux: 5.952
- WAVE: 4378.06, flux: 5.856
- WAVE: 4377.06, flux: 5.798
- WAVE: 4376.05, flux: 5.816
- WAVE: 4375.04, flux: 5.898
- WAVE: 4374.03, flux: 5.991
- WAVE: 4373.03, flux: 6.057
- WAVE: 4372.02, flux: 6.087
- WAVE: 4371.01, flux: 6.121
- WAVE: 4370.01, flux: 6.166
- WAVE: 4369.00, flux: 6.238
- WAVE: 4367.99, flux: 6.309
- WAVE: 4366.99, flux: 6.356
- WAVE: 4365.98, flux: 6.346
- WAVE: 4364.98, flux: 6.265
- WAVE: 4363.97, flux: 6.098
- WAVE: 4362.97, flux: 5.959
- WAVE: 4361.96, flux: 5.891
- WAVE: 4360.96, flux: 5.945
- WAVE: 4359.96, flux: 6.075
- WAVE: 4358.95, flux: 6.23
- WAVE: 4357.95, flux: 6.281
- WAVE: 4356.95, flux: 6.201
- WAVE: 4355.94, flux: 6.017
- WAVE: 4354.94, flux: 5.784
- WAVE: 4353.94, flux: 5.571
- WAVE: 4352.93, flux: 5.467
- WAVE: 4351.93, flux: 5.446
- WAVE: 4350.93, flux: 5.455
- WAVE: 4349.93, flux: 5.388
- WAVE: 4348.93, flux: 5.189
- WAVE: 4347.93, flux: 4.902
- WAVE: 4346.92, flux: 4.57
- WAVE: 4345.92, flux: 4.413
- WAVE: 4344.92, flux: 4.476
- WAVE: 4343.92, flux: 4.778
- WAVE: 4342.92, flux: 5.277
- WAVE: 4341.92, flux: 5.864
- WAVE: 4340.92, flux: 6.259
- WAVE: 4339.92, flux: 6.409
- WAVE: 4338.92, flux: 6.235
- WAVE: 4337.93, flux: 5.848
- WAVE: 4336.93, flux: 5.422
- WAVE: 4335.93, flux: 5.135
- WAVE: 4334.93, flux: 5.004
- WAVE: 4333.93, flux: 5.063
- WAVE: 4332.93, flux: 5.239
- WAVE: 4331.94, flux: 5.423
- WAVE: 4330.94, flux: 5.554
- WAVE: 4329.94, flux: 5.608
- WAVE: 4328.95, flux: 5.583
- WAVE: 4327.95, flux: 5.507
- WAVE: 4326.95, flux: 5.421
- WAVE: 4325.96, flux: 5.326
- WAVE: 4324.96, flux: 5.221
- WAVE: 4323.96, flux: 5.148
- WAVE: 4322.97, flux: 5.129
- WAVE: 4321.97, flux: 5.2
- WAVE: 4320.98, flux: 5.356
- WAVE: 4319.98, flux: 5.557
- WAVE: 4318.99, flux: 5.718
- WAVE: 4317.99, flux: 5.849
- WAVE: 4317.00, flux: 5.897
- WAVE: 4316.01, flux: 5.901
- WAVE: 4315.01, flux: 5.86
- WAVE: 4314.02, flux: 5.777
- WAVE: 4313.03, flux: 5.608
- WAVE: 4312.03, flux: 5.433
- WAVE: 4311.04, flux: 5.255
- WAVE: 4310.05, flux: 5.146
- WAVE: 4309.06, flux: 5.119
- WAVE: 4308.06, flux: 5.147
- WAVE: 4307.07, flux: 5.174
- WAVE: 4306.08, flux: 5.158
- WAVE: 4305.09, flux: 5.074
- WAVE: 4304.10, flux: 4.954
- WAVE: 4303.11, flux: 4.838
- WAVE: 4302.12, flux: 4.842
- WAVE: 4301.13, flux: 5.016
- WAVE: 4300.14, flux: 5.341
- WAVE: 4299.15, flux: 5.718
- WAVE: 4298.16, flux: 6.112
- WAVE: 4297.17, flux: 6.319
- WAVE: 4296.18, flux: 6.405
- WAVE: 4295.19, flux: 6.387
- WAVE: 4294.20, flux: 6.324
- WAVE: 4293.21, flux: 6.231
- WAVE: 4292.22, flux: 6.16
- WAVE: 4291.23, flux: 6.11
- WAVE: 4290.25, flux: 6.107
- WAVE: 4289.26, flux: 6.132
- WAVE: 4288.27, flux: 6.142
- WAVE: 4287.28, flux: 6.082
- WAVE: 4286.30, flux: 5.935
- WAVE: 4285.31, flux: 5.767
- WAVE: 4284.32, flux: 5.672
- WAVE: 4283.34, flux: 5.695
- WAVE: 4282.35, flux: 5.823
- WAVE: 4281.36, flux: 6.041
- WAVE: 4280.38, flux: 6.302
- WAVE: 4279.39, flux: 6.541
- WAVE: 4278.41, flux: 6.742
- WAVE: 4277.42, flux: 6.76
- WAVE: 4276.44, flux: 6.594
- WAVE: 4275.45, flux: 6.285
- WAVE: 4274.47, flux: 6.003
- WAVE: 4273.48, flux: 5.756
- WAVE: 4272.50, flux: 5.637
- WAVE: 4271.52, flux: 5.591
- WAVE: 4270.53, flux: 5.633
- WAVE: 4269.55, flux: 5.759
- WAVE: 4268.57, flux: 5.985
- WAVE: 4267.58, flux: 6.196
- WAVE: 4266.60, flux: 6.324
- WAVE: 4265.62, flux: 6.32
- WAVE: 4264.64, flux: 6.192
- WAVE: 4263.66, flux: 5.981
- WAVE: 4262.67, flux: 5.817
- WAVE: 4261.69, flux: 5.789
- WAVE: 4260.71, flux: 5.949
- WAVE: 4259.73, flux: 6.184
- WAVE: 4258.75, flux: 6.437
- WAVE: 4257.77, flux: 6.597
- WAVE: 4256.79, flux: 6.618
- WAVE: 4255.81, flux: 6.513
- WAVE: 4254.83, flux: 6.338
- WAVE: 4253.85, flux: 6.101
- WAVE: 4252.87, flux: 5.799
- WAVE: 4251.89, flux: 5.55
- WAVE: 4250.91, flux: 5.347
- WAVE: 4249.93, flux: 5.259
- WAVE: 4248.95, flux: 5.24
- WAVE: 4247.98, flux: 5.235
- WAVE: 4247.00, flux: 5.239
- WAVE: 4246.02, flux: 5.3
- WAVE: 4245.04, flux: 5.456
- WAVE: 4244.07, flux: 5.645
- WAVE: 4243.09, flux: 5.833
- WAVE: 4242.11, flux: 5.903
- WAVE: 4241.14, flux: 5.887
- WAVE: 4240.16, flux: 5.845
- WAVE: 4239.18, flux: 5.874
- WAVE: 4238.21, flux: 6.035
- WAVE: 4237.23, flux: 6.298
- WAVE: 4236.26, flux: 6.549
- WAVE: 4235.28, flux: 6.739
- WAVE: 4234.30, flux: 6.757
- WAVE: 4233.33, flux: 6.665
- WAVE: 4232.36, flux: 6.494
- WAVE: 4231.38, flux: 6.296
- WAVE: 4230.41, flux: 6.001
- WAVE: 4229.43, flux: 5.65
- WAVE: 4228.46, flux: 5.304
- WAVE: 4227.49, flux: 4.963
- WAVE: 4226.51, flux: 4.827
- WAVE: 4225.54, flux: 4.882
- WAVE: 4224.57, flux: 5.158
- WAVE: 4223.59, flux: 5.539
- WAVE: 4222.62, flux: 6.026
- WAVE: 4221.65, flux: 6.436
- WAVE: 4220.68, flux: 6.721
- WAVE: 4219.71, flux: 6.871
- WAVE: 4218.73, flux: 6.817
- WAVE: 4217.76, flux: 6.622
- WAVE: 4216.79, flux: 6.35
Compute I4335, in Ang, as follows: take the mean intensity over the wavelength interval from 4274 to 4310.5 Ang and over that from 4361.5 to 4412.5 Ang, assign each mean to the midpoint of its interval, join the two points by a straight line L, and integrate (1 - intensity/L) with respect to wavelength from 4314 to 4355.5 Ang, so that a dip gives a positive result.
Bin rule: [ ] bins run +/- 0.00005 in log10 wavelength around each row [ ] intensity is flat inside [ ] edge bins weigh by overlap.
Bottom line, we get 3.1 Ang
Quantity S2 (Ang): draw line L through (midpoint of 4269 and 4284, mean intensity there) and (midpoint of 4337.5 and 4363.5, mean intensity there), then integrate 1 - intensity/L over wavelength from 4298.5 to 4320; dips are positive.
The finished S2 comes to 1.8 Ang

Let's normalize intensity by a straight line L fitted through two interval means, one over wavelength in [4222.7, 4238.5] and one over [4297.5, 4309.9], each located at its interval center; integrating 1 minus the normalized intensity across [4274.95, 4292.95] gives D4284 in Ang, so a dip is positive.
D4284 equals -2.5 Ang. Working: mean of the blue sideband 5.89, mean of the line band 6.16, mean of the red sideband 5.22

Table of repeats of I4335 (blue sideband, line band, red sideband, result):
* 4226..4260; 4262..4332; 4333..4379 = 0.79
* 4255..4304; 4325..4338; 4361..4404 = 1.27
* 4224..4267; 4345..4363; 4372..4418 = 0.88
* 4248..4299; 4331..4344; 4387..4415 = 0.87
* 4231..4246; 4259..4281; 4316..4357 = -0.78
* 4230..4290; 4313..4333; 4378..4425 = 1.42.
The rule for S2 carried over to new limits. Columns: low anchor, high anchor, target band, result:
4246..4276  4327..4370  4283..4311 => 0.6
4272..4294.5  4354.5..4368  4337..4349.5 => 1.6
